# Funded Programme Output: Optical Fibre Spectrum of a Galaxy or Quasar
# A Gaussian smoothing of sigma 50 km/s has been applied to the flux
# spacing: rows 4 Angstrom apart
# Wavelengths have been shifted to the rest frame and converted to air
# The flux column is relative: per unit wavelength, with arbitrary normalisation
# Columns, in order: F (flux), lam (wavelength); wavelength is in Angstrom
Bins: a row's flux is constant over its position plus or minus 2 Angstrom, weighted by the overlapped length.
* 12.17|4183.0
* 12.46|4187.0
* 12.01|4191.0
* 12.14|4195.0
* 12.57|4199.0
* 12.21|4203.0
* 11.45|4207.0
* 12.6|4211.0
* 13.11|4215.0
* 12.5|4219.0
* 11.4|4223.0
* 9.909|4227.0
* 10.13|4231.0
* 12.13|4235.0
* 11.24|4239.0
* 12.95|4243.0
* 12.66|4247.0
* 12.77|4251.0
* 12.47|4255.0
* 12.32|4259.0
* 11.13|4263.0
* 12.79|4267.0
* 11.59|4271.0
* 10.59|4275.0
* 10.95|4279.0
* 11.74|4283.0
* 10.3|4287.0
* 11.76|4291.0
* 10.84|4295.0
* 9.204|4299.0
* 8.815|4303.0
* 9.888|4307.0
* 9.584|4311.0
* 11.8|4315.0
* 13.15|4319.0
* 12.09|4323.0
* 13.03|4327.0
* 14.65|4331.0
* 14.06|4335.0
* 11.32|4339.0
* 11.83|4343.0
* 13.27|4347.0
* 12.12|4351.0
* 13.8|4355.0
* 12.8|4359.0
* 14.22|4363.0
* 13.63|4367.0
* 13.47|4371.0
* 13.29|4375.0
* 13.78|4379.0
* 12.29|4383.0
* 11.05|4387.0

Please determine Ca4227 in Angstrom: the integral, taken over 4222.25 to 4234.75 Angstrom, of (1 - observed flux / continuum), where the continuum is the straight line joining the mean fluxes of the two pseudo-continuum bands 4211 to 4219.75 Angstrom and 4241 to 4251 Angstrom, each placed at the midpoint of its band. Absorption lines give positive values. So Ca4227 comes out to 2.1 Angstrom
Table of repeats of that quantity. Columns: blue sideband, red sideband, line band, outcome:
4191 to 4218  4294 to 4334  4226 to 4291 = 1.2 Angstrom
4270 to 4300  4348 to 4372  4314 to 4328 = -0.5 Angstrom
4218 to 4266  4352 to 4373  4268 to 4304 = 4.8 Angstrom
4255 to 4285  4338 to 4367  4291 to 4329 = 4.0 Angstrom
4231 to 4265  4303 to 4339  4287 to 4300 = 1.5 Angstrom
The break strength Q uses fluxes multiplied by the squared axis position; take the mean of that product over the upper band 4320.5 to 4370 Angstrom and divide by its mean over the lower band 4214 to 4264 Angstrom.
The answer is 1.16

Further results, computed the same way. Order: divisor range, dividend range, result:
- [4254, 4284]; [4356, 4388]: 1.18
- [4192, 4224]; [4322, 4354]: 1.11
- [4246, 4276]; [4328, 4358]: 1.12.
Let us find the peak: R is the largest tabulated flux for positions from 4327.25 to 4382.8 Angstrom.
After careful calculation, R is 14.65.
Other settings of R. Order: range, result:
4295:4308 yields 10.84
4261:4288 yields 12.79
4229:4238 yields 12.13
